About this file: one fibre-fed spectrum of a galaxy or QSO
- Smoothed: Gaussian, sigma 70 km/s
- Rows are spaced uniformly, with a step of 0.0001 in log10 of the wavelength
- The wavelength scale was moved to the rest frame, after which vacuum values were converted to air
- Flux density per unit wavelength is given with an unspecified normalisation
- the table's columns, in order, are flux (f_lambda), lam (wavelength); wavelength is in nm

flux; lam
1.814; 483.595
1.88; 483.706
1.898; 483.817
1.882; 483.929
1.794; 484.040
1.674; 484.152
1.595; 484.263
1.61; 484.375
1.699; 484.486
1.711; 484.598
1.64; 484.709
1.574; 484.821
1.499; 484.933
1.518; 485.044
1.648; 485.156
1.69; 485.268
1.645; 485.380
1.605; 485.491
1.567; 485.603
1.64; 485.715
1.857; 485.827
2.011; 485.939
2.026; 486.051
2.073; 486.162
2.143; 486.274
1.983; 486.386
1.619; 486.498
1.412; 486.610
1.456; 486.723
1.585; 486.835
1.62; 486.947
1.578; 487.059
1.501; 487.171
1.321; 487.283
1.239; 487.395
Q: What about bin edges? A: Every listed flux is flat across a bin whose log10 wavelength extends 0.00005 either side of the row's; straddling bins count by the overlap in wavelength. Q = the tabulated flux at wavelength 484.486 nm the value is 1.699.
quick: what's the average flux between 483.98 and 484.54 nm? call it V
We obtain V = 1.68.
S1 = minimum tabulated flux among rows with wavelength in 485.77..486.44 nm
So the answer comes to 1.857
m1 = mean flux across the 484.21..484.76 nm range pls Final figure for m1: 1.65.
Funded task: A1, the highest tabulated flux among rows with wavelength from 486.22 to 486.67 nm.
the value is 2.143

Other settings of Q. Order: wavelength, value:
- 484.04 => 1.794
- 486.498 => 1.619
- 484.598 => 1.711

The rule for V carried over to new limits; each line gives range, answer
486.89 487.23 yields 1.57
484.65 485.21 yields 1.58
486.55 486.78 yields 1.43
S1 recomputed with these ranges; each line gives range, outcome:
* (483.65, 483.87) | 1.88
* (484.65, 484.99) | 1.499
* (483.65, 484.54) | 1.595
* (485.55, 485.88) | 1.567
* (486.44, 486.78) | 1.412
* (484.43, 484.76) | 1.64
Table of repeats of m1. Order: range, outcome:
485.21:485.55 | 1.65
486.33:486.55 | 1.8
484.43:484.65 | 1.71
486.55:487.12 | 1.53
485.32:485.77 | 1.62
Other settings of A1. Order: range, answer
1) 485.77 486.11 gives 2.026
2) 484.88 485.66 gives 1.69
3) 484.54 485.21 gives 1.711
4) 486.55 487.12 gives 1.62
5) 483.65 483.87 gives 1.898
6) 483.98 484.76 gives 1.794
